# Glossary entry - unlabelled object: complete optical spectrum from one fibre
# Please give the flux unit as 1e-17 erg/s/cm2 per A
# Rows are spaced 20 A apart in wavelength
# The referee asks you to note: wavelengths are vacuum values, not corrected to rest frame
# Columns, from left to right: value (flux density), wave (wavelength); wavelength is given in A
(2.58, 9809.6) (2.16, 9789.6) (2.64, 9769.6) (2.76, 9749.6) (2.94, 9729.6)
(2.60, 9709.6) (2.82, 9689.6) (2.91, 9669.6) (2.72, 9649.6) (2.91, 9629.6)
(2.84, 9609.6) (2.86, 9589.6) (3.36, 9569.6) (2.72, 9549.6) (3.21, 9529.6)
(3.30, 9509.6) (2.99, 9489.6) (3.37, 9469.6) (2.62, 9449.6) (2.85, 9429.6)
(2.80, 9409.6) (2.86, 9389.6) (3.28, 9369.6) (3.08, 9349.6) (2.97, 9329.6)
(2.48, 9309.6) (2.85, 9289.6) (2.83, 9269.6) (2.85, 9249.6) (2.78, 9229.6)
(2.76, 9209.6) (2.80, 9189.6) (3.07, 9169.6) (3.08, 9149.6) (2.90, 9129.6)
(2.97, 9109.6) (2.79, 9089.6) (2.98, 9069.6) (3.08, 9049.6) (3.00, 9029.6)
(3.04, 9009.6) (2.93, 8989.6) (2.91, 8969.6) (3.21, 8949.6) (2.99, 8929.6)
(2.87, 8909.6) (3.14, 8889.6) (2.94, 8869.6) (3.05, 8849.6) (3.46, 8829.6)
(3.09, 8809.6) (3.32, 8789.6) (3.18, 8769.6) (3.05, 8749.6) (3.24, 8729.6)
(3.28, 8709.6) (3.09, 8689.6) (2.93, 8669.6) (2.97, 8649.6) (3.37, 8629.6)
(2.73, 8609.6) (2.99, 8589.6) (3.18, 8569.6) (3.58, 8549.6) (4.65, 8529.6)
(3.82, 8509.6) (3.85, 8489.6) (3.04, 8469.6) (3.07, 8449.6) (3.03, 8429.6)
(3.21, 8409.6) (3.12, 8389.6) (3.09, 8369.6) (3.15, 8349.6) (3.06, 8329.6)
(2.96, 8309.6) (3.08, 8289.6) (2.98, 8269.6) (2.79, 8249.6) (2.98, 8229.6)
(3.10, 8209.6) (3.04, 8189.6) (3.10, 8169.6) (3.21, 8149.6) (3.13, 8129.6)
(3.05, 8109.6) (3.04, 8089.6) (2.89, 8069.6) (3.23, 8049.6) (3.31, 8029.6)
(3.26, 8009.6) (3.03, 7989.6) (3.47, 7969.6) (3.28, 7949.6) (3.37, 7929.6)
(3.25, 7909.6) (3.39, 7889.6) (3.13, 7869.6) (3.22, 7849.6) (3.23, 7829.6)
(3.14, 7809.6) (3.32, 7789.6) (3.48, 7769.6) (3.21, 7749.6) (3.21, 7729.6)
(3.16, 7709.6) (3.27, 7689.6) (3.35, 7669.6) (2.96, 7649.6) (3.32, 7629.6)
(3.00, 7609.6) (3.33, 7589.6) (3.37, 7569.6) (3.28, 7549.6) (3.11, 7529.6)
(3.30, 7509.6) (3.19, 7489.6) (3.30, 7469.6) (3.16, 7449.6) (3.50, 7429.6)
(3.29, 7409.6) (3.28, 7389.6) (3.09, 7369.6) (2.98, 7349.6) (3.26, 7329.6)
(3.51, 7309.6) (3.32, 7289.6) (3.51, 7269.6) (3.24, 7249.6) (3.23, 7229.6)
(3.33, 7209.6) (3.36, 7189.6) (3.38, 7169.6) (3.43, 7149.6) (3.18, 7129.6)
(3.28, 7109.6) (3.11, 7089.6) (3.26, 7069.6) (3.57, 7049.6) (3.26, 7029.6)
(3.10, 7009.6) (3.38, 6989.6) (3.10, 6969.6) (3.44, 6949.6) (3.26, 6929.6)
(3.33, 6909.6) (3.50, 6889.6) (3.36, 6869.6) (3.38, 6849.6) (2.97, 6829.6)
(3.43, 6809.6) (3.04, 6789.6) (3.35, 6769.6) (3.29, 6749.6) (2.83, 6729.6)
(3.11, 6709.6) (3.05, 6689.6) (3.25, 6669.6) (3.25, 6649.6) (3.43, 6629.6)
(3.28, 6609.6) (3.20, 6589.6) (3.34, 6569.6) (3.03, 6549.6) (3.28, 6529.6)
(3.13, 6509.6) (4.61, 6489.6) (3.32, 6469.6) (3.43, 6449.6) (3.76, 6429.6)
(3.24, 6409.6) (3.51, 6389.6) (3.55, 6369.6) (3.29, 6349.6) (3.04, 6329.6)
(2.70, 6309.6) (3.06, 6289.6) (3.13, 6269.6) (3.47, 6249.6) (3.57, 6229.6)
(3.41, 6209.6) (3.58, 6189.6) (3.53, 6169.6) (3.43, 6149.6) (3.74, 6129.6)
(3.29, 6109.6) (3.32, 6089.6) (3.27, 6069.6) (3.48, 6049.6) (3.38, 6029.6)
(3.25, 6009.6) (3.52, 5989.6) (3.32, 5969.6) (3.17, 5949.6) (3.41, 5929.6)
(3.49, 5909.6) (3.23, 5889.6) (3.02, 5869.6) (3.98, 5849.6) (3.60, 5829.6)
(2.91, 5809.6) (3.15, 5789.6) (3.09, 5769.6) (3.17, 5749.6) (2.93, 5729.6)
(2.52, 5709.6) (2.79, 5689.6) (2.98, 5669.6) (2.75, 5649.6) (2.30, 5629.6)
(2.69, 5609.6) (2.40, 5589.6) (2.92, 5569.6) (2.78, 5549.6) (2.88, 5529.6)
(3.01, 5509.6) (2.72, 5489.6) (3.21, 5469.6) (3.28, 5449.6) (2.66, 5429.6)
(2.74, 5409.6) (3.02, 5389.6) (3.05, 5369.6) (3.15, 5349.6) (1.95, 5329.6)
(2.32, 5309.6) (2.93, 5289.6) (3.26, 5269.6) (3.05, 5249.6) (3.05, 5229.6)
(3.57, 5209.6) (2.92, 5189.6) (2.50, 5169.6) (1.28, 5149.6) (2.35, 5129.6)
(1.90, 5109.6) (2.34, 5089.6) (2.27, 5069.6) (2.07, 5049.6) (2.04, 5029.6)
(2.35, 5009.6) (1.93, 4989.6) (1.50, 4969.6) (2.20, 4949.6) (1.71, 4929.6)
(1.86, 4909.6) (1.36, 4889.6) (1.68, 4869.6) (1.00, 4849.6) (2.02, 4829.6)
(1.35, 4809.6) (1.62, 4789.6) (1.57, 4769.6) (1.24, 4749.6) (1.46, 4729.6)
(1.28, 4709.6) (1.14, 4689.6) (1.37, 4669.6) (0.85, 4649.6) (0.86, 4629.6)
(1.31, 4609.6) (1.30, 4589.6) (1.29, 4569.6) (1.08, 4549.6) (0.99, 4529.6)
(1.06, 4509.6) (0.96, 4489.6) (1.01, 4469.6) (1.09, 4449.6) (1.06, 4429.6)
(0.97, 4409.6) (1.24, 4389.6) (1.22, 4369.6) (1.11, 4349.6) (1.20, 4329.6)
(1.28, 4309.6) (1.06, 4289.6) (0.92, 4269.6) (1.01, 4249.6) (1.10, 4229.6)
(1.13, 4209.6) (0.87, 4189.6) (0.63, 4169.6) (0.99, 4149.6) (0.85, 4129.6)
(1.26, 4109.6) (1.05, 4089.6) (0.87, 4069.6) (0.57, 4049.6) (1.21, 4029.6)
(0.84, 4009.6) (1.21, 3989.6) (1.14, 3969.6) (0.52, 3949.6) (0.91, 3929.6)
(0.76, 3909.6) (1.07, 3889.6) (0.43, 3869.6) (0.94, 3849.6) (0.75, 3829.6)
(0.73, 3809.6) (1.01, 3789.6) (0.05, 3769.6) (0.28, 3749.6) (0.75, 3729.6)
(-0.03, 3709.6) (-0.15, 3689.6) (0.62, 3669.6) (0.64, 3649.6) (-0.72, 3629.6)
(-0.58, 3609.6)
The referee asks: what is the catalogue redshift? 0.297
